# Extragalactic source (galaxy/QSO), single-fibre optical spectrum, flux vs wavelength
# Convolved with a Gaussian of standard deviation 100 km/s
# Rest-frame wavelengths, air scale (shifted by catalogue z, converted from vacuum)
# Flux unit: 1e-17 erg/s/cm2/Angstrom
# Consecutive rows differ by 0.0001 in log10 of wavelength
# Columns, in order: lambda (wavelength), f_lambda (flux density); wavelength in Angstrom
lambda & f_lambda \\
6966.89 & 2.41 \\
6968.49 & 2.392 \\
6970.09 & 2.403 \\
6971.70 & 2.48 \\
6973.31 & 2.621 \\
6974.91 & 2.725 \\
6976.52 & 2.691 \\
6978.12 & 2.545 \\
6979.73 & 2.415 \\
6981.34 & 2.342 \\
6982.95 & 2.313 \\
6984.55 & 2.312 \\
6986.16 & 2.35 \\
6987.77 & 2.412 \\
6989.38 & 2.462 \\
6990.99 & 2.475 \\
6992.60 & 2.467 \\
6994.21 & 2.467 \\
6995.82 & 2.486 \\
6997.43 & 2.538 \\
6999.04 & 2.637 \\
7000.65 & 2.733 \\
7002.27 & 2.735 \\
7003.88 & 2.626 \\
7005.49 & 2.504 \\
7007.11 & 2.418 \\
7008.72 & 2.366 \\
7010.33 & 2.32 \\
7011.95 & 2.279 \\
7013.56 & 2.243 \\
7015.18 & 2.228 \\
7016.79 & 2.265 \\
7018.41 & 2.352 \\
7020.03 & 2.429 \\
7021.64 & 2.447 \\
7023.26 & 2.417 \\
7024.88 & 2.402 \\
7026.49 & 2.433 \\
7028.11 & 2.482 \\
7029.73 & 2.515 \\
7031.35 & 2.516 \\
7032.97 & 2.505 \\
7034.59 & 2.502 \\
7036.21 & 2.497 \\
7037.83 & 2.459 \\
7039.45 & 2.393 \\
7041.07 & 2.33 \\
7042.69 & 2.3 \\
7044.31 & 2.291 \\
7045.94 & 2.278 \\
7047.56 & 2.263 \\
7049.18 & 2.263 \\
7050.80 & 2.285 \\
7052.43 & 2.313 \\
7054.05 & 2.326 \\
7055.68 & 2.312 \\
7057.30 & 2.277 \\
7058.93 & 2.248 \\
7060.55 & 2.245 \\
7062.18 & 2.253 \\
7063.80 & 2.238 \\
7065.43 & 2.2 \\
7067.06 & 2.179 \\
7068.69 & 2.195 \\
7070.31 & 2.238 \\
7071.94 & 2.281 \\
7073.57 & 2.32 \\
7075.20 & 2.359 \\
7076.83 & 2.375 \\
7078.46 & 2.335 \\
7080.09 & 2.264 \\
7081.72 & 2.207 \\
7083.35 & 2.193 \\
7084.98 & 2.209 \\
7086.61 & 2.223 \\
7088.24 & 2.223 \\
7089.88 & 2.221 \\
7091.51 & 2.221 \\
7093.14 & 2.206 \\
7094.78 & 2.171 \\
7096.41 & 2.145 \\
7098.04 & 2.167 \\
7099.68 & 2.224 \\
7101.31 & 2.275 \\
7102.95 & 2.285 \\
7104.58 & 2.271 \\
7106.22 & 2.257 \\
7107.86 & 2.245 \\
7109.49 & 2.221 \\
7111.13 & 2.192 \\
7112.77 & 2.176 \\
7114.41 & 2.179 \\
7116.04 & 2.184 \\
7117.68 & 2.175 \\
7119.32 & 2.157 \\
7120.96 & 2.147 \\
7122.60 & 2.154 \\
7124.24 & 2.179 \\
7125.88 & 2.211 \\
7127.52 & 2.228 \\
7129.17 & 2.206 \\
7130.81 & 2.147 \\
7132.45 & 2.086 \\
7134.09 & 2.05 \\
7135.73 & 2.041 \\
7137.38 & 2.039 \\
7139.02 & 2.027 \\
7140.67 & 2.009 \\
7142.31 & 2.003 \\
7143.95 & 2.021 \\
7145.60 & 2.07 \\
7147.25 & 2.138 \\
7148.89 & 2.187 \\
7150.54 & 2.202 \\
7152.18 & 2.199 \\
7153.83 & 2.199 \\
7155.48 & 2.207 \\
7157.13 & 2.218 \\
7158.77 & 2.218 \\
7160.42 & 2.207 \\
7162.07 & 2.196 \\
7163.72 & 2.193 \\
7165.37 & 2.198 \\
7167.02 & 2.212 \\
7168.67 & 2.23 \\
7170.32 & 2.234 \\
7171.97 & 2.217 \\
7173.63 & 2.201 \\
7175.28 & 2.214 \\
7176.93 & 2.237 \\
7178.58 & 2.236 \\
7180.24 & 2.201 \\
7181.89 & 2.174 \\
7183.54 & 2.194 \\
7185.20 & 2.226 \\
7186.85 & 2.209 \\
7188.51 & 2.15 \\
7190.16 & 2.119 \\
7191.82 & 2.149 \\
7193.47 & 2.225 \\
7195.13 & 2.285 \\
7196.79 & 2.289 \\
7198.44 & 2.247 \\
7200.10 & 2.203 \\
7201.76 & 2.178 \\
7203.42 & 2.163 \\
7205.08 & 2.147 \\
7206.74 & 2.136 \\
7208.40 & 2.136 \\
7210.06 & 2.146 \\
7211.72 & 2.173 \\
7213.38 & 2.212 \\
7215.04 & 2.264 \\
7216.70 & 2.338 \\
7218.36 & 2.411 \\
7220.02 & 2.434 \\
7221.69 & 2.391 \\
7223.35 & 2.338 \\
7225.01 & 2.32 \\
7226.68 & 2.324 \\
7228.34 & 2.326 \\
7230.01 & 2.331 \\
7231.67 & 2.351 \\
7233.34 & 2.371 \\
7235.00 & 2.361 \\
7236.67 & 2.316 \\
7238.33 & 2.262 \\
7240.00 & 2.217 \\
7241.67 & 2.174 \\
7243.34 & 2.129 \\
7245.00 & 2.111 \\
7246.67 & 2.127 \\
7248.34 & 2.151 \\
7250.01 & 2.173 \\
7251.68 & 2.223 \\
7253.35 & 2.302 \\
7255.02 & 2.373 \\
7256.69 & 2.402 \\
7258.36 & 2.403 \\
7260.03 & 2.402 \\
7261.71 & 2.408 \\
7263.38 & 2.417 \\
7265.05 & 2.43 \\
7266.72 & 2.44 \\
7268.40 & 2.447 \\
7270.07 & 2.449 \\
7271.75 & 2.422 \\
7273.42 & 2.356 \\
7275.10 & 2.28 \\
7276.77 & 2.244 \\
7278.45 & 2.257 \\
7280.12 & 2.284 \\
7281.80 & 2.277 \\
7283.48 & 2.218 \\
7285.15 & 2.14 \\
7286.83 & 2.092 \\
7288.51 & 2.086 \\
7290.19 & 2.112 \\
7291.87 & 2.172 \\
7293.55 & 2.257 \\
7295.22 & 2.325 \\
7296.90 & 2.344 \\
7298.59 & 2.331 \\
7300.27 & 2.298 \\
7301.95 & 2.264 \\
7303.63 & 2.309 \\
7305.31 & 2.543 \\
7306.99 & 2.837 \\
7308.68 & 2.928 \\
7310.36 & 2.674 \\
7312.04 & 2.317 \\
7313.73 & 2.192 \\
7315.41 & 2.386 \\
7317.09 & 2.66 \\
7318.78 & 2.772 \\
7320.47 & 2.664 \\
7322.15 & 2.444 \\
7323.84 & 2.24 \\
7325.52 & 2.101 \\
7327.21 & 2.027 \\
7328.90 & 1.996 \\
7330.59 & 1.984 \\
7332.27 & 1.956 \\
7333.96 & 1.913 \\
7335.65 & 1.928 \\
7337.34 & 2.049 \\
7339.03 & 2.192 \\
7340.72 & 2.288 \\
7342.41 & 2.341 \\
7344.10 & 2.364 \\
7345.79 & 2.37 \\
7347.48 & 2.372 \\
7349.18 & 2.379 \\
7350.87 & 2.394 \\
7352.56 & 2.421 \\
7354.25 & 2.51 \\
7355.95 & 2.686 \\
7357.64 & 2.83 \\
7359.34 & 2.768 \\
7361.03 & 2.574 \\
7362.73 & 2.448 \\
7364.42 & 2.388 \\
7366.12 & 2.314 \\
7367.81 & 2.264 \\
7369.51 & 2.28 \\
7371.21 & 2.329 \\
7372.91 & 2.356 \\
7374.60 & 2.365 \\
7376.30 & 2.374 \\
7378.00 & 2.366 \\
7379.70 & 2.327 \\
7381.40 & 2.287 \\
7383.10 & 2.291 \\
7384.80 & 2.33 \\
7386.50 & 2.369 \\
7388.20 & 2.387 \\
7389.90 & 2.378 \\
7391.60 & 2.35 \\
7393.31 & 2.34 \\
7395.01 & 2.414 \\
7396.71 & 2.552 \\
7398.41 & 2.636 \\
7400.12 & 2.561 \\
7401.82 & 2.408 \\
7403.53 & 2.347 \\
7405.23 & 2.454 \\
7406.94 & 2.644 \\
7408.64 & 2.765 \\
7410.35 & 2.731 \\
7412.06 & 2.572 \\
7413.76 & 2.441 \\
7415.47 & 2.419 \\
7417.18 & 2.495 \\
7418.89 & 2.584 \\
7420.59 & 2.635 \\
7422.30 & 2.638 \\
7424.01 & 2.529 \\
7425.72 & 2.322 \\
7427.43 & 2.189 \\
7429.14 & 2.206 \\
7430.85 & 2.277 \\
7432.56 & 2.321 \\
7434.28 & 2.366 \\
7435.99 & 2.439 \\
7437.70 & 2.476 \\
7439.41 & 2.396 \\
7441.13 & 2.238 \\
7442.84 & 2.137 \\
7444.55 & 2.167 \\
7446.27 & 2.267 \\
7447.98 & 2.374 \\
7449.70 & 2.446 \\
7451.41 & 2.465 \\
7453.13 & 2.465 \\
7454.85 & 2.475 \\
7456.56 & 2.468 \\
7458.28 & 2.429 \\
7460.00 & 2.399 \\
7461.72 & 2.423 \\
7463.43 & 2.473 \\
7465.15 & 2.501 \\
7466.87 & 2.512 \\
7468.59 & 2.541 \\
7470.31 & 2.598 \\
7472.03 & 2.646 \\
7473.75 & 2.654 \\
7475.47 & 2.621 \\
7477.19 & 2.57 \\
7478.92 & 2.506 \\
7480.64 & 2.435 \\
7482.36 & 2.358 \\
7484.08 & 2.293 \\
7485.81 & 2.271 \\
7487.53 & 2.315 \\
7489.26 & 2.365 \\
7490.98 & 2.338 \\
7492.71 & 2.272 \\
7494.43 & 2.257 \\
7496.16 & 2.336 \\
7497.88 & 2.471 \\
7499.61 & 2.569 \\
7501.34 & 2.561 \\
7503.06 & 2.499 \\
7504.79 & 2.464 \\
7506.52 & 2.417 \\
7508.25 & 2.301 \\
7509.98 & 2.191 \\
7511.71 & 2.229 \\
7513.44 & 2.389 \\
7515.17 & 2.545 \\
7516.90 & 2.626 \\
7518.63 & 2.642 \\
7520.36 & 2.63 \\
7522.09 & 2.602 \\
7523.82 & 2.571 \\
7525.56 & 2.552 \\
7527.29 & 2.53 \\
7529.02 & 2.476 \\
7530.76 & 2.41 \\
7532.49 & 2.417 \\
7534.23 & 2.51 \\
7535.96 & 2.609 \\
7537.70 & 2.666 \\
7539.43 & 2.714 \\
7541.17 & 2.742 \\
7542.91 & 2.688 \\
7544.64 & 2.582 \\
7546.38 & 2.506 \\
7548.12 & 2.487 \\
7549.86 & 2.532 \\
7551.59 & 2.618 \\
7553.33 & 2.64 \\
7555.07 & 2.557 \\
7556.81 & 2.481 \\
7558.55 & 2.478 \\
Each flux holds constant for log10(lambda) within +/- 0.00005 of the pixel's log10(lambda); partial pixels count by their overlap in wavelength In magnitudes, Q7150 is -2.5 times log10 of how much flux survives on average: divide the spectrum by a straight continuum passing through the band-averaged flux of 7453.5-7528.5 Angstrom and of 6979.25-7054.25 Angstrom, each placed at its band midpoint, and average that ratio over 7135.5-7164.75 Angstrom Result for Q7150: 0.14 mag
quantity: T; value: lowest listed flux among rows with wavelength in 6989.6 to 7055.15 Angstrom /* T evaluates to 2.228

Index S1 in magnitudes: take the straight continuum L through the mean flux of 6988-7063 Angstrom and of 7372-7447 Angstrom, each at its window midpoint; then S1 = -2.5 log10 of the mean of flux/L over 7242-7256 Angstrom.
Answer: 0.10 mag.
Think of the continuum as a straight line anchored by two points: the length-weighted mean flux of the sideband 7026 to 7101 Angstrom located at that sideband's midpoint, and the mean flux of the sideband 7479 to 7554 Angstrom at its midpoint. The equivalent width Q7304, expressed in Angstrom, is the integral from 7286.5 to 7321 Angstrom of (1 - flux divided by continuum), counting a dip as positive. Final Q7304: -0.2 Angstrom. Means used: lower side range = 2.3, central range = 2.41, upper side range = 2.48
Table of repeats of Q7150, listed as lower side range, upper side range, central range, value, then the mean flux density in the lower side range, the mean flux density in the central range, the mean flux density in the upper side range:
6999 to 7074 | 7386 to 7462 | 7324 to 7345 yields 0.15 mag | 2.37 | 2.1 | 2.43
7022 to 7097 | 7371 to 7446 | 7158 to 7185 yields 0.06 mag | 2.31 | 2.21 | 2.41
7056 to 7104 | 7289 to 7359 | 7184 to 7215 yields 0.05 mag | 2.24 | 2.19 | 2.35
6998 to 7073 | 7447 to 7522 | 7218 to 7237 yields 0.02 mag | 2.37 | 2.36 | 2.45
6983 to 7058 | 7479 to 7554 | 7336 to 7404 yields 0.03 mag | 2.41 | 2.4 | 2.48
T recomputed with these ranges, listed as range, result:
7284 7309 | 2.086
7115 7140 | 2.027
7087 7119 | 2.145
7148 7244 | 2.119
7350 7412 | 2.264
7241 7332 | 1.984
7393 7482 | 2.137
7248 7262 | 2.151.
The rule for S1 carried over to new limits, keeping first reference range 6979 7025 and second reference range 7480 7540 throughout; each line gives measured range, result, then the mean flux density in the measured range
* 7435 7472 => 0.01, 2.42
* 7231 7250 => 0.10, 2.23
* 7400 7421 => -0.04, 2.54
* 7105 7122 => 0.11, 2.19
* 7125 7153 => 0.16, 2.11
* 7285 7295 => 0.14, 2.16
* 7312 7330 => 0.05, 2.34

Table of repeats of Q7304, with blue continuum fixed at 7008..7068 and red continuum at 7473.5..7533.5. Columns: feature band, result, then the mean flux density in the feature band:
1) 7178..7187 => 0.6 Angstrom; 2.21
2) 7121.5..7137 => 1.4 Angstrom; 2.14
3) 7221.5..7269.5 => 1.6 Angstrom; 2.31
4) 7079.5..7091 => 0.6 Angstrom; 2.22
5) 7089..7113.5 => 1.4 Angstrom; 2.22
